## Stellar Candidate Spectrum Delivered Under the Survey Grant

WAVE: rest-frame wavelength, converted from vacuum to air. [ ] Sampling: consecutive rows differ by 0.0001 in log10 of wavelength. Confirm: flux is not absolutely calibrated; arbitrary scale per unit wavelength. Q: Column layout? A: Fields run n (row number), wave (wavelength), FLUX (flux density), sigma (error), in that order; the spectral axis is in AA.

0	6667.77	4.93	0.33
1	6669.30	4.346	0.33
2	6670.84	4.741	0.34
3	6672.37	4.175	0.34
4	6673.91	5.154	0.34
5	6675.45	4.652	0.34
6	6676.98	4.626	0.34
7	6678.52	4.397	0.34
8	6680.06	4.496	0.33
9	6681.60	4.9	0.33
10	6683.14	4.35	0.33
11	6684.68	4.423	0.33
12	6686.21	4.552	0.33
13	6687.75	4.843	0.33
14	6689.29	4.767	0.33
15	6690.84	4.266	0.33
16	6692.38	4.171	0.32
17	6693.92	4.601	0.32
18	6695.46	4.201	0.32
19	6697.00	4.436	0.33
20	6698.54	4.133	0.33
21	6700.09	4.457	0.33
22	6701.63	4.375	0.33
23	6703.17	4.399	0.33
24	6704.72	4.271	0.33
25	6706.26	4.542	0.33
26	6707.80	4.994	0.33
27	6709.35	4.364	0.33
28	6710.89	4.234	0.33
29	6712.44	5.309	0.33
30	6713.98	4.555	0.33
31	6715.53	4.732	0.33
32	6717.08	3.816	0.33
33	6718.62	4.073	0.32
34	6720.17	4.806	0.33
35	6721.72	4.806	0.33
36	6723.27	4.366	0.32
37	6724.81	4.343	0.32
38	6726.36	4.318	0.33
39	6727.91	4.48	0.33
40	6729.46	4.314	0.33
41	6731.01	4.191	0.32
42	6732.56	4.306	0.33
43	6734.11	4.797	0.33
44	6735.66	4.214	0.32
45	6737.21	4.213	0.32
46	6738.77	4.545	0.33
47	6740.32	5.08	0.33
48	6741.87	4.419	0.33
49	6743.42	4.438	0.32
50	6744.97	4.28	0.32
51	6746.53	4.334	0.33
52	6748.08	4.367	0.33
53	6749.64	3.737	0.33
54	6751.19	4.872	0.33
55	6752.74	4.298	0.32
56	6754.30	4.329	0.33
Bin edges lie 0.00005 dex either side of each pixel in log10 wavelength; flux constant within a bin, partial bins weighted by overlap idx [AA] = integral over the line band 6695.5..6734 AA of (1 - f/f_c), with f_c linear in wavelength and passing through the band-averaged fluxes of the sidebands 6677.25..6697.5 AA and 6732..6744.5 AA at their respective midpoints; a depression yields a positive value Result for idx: 0.47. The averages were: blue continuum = 4.5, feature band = 4.44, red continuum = 4.5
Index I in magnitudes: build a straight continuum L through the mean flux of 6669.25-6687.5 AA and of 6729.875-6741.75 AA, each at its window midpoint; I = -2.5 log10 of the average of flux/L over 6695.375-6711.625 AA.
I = 0.03 mag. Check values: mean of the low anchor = 4.59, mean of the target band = 4.41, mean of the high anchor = 4.47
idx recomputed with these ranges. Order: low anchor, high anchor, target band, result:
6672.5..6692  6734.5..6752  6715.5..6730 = 0.3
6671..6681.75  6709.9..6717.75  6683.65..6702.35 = 0.6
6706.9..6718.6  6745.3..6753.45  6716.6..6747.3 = 0.1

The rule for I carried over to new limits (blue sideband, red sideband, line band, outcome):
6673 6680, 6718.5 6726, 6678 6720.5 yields 0.03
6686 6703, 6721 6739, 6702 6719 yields -0.02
